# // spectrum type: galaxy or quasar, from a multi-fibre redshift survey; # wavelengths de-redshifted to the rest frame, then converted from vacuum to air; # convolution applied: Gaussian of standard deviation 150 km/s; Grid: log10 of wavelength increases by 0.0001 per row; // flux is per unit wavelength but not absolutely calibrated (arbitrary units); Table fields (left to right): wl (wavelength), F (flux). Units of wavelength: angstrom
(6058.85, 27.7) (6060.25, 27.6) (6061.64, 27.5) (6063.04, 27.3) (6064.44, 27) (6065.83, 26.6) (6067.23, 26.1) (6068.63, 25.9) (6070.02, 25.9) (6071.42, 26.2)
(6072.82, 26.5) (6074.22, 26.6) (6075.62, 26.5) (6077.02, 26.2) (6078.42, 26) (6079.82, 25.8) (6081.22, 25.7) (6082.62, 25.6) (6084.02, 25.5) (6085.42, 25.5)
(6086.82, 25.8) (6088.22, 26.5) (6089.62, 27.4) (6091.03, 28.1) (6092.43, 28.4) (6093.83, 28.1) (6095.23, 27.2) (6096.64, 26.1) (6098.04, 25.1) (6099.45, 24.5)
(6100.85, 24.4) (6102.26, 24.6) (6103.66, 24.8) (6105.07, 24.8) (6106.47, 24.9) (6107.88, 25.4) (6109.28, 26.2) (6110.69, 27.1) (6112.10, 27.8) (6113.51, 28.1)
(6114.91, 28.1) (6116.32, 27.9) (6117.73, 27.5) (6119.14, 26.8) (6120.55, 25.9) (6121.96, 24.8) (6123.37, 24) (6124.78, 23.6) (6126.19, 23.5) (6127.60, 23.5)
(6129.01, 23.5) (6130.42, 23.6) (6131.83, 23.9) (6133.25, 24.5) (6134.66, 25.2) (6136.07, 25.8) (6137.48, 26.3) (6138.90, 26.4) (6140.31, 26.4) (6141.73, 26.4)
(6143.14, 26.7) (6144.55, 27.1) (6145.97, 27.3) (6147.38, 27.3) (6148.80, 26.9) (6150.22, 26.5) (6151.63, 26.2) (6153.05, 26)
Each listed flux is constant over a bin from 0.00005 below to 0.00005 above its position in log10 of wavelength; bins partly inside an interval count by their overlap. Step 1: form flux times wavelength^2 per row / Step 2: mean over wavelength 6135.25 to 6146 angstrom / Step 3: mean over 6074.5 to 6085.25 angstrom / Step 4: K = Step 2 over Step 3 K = 1.04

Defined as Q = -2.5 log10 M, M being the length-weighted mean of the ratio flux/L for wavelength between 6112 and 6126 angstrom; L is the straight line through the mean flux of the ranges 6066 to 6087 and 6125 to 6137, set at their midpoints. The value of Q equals -0.07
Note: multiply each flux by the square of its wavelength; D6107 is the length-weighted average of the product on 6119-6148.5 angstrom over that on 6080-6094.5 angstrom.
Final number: 1.0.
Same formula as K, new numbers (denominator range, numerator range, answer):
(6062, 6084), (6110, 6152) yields 1.01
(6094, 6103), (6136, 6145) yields 1.05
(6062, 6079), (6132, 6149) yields 1.02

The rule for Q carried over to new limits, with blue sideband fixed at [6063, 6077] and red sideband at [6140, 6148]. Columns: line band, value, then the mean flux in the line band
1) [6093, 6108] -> 0.05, 25.5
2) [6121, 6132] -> 0.13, 23.9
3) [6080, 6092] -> 0.01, 26.3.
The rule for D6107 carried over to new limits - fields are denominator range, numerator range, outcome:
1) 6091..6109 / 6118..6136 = 0.96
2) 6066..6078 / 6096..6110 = 0.97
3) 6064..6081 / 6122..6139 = 0.95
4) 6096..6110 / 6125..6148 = 1.02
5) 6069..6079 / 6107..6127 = 1.01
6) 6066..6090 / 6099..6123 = 1.01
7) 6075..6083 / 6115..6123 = 1.04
